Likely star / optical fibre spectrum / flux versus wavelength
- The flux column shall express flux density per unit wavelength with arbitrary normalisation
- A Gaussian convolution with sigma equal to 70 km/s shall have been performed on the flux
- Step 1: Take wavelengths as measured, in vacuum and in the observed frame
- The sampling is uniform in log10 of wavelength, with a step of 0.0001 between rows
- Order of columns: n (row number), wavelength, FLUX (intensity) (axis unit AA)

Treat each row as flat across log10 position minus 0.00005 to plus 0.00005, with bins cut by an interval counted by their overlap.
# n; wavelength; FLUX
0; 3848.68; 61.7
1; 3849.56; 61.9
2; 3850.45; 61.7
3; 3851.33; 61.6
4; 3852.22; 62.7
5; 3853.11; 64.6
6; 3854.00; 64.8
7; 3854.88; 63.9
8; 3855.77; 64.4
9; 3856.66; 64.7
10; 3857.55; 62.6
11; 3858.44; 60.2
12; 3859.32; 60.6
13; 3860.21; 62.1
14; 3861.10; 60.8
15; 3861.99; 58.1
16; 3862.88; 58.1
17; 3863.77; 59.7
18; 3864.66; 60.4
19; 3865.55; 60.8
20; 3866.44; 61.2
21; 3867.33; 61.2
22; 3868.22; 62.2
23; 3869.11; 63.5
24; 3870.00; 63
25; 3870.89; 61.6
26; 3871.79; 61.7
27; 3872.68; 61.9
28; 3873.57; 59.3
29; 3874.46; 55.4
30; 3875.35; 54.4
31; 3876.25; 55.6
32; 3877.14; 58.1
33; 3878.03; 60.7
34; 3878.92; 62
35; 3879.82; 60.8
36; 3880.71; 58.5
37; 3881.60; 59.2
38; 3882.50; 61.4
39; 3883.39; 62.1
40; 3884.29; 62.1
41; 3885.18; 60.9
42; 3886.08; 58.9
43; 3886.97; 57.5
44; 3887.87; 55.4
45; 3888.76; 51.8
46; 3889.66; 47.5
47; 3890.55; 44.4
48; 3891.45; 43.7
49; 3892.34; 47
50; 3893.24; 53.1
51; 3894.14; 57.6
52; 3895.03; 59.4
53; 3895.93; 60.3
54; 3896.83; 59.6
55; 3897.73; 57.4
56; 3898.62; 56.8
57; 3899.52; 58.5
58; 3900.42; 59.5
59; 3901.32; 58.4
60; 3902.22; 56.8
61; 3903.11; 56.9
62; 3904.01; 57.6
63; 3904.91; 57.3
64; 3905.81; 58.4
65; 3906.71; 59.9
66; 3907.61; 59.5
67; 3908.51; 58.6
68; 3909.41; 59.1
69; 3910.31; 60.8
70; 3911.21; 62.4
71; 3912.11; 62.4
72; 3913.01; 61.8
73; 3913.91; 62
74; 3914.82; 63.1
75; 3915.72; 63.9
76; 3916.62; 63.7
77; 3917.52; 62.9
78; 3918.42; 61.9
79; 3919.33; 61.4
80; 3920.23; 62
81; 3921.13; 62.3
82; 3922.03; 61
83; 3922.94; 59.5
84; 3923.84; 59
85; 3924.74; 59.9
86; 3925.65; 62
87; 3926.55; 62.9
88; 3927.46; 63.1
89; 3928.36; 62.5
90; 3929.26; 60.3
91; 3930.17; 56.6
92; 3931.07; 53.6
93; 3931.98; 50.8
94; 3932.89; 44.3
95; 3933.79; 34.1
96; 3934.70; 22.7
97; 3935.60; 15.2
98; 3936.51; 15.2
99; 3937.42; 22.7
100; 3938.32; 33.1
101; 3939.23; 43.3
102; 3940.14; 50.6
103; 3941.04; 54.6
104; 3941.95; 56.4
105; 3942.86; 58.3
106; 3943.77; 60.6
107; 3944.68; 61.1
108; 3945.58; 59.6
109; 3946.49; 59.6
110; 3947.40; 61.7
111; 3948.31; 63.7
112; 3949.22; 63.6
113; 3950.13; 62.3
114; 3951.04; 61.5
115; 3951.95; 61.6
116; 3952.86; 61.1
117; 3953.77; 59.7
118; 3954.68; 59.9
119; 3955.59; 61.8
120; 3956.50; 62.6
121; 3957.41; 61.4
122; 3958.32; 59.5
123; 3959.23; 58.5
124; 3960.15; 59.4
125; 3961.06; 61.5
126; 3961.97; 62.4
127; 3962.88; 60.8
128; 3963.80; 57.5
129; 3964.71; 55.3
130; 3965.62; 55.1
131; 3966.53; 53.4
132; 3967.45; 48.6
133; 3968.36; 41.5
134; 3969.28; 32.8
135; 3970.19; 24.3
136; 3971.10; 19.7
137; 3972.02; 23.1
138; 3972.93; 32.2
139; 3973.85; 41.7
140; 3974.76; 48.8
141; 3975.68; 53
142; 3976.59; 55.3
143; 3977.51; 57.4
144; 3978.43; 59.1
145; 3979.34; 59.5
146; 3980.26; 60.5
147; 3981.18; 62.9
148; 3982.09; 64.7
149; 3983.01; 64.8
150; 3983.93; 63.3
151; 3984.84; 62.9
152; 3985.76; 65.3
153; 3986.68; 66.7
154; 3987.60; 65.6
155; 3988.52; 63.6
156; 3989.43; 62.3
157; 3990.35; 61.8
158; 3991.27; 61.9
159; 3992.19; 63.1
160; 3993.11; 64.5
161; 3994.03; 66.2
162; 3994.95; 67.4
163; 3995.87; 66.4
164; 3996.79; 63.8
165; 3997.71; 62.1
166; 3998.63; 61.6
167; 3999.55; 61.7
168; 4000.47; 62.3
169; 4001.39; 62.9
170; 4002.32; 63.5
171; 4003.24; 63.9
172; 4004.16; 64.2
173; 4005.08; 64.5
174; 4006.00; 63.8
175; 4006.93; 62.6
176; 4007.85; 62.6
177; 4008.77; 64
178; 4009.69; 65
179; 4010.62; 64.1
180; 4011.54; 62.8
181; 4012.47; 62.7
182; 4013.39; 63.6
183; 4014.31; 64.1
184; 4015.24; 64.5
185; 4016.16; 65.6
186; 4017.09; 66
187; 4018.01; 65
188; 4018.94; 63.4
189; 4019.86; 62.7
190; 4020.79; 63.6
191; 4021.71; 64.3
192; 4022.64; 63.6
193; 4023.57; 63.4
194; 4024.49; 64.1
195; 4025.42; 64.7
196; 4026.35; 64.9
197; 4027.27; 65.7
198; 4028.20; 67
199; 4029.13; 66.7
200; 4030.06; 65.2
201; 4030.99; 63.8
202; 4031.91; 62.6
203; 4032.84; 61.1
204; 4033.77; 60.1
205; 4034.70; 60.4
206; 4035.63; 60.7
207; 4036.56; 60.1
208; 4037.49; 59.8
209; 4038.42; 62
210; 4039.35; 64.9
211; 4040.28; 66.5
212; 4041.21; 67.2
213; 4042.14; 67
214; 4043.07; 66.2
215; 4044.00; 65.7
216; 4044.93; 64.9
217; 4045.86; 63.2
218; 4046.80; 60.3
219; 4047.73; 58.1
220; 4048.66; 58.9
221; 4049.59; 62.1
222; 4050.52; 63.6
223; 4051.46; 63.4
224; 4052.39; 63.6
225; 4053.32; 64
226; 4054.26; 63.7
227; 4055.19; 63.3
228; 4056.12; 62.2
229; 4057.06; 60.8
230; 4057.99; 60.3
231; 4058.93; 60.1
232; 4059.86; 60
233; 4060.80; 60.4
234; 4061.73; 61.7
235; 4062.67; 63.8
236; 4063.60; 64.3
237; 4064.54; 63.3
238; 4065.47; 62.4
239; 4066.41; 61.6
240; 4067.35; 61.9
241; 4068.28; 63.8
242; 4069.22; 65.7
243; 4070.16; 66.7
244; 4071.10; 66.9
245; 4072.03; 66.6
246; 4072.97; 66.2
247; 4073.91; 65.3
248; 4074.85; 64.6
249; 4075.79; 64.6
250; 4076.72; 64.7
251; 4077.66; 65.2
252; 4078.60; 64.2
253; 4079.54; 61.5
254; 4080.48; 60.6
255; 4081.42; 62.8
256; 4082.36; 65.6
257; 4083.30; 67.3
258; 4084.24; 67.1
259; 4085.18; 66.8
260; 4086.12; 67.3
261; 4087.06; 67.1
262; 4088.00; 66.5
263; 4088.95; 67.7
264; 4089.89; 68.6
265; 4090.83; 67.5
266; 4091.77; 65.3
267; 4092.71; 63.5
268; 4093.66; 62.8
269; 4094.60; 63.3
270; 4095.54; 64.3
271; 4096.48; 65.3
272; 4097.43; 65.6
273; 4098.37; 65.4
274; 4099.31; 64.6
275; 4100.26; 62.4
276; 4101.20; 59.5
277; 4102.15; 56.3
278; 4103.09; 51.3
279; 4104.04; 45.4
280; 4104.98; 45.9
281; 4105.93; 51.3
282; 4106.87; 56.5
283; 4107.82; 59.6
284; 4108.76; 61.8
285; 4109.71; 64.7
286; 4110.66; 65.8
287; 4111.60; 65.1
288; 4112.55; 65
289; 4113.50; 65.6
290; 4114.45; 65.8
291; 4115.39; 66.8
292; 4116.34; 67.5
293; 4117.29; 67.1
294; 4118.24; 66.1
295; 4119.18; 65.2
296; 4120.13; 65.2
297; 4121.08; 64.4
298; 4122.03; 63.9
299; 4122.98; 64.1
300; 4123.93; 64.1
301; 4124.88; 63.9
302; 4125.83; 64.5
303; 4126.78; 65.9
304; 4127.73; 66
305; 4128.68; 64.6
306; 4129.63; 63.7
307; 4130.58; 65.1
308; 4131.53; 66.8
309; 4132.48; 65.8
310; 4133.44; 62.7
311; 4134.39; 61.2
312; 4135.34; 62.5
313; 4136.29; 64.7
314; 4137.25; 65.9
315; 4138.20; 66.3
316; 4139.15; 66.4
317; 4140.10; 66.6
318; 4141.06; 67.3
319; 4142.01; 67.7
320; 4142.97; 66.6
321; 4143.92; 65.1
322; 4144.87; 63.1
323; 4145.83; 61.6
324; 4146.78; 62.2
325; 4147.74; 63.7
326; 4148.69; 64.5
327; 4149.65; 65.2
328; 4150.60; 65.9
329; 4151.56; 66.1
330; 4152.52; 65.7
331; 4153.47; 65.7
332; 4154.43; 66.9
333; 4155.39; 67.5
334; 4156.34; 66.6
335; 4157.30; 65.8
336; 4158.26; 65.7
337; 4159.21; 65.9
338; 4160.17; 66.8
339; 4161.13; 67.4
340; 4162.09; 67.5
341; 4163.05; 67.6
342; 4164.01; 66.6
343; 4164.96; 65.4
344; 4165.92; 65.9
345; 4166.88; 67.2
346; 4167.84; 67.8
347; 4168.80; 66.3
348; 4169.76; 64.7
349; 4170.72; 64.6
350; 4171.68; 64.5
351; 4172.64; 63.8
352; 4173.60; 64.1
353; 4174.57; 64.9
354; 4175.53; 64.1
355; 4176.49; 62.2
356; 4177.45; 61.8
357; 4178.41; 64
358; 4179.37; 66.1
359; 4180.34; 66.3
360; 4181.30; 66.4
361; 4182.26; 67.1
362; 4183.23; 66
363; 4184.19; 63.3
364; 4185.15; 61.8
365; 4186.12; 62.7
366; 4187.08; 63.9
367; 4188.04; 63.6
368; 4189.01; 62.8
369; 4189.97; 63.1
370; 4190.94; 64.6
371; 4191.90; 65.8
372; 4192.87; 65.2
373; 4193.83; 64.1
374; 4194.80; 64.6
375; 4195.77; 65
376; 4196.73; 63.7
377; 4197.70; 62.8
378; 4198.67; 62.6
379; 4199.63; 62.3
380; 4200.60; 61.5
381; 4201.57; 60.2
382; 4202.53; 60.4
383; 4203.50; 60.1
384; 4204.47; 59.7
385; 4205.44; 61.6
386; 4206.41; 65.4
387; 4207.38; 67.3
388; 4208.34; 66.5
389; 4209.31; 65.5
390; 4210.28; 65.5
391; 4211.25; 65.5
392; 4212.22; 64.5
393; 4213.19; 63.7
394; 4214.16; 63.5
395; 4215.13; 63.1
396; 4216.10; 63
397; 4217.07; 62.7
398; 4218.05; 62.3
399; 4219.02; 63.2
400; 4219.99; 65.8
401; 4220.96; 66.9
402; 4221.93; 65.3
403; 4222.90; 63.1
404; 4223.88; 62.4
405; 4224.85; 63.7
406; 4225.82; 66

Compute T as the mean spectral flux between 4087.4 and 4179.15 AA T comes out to 64.2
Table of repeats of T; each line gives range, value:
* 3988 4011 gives 63.6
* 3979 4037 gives 63.6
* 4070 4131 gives 63.7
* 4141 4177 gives 65.5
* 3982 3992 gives 63.8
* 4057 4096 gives 64.3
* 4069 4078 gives 65.7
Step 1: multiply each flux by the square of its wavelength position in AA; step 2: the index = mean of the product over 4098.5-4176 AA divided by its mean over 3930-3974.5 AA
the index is 1.4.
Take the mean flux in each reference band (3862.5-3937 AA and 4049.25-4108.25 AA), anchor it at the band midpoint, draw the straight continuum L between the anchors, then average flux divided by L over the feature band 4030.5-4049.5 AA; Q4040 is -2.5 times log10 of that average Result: -0.02 mag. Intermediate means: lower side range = 57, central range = 62.7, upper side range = 62.8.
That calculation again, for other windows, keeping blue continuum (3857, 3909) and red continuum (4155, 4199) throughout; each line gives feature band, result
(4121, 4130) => -0.012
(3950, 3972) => 0.126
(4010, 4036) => -0.040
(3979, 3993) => -0.046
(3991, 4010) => -0.048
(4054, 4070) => 0.000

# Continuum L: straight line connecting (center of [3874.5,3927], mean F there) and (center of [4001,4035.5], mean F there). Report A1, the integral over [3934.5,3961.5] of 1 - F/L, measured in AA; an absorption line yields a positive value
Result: 3.3 AA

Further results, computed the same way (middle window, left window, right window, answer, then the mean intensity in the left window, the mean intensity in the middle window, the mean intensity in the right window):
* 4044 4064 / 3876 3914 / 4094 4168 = -0.04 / 57.7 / 62.1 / 64.1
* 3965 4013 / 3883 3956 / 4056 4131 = 1.05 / 55.9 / 57.7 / 63.4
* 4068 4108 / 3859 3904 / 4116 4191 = 0.25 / 58.1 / 63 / 65.1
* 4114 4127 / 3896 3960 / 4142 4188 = -0.36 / 56.4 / 65.3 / 65.2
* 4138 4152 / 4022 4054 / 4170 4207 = -0.36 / 63.4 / 65.2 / 63.6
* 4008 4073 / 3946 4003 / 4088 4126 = -3.53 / 57.7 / 63.4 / 62.7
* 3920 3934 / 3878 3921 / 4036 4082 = 0.44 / 58.5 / 57.4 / 63.3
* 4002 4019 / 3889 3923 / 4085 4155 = -0.83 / 58.3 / 64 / 63.9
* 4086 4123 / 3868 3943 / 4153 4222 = -0.54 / 55.8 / 62.9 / 64.6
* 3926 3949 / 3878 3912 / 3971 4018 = 3.71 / 57.4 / 49.3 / 60.5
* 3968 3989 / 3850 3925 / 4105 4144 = 3.29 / 59.5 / 51.8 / 64.3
